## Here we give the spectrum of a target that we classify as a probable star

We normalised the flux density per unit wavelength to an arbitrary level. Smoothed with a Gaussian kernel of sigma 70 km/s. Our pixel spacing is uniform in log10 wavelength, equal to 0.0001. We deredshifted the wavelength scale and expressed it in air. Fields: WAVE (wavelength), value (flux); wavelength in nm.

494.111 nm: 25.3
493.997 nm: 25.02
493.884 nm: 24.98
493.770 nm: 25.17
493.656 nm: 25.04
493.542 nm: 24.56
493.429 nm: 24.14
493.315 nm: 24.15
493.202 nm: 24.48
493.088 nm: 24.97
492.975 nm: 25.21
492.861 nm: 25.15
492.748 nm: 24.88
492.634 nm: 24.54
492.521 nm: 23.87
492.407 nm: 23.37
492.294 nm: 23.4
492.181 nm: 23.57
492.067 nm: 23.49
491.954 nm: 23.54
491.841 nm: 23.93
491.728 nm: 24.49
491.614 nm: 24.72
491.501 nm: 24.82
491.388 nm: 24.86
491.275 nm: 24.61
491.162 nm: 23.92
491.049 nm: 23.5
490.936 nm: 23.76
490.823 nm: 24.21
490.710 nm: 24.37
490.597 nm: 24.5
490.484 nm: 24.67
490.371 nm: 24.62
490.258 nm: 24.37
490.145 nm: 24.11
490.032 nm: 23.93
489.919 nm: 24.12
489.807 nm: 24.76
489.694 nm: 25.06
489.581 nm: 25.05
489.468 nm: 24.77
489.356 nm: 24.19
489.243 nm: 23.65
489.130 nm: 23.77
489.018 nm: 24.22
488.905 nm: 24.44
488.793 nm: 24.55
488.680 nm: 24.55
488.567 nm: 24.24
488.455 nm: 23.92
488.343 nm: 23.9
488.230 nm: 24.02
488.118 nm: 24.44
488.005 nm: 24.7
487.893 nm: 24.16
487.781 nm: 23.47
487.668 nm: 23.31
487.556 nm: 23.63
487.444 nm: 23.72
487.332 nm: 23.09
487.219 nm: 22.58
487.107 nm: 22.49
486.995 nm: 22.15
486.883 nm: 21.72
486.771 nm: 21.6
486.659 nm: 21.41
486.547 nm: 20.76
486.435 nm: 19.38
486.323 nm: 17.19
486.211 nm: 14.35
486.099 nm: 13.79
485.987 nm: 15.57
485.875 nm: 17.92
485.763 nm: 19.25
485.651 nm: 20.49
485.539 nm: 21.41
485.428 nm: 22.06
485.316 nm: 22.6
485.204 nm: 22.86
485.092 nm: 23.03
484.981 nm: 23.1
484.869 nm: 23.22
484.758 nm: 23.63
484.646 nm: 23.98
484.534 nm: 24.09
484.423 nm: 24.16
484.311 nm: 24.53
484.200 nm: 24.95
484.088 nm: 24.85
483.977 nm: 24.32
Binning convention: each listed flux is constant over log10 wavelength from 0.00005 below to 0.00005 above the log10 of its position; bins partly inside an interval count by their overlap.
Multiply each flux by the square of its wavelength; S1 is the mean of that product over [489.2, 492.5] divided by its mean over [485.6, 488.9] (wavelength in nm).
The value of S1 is 1.13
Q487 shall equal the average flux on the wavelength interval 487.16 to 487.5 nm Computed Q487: 23.1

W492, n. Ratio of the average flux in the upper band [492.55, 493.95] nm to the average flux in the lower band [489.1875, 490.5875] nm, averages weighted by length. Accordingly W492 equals 1.01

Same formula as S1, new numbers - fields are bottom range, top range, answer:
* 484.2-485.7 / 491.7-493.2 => 1.08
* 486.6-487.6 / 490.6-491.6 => 1.10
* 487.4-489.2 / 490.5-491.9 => 1.02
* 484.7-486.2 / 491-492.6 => 1.20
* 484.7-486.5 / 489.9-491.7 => 1.24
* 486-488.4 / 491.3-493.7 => 1.15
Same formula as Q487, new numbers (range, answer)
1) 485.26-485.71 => 21.6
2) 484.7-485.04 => 23.4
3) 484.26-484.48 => 24.3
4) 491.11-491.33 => 24.3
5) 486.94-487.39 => 22.6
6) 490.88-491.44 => 24.1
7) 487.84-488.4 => 24.2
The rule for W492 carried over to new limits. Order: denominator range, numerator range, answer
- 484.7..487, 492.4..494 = 1.21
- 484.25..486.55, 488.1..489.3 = 1.16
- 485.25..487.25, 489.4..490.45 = 1.24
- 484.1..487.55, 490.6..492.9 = 1.13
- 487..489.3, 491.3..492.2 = 1.02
